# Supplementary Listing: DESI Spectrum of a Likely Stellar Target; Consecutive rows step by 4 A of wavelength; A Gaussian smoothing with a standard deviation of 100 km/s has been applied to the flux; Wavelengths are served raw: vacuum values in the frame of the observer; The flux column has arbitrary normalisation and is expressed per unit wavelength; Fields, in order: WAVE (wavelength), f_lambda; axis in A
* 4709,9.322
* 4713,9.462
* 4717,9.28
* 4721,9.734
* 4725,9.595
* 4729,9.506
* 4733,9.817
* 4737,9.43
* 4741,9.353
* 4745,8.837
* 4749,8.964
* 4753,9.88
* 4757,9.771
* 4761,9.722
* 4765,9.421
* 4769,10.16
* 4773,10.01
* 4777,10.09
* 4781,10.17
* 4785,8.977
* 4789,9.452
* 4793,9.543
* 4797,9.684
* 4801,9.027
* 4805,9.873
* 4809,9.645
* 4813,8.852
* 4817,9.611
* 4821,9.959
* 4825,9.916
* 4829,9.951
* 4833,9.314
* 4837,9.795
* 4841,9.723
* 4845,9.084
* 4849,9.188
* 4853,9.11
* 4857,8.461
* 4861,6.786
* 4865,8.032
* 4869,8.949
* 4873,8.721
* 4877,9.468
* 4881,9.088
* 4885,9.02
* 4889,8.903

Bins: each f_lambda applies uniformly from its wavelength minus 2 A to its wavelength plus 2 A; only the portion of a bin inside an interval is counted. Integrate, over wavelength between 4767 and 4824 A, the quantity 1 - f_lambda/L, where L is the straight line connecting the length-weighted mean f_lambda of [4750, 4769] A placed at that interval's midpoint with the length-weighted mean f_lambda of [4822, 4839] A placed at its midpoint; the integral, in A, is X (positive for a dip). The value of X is 0.5 A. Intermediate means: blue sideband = 9.71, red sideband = 9.76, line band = 9.65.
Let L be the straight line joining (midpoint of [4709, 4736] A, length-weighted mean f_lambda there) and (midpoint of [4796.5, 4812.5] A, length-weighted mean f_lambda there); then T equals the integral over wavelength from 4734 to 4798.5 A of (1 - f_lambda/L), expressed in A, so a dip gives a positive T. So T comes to -0.6 A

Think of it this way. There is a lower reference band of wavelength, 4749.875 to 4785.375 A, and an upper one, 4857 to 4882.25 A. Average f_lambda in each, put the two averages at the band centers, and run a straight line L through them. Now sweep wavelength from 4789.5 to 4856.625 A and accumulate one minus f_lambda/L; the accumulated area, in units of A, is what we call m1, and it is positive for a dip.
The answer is -3.0 A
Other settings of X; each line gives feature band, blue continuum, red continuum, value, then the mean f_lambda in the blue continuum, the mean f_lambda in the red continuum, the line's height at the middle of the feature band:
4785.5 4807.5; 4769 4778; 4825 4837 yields 0.98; 10.1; 9.71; 9.92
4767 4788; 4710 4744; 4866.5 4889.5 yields -1.18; 9.5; 9.01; 9.33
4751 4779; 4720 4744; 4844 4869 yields -1.87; 9.54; 8.46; 9.25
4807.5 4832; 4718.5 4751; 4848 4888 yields -1.93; 9.4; 8.68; 8.94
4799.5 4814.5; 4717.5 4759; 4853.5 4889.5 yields -0.57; 9.48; 8.61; 9.03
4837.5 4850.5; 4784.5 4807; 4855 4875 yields -1.23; 9.46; 8.19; 8.57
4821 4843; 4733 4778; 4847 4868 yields -2.79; 9.6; 8.35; 8.66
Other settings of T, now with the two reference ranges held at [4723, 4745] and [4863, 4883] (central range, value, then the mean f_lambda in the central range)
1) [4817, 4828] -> -1.0 A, 9.88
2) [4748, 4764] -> -0.4 A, 9.61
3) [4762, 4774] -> -0.7 A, 9.84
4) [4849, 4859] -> 0.1 A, 8.87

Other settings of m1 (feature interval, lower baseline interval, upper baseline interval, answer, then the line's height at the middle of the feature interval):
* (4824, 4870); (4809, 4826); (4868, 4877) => 1.2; 9.25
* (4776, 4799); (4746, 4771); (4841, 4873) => -0.8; 9.32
